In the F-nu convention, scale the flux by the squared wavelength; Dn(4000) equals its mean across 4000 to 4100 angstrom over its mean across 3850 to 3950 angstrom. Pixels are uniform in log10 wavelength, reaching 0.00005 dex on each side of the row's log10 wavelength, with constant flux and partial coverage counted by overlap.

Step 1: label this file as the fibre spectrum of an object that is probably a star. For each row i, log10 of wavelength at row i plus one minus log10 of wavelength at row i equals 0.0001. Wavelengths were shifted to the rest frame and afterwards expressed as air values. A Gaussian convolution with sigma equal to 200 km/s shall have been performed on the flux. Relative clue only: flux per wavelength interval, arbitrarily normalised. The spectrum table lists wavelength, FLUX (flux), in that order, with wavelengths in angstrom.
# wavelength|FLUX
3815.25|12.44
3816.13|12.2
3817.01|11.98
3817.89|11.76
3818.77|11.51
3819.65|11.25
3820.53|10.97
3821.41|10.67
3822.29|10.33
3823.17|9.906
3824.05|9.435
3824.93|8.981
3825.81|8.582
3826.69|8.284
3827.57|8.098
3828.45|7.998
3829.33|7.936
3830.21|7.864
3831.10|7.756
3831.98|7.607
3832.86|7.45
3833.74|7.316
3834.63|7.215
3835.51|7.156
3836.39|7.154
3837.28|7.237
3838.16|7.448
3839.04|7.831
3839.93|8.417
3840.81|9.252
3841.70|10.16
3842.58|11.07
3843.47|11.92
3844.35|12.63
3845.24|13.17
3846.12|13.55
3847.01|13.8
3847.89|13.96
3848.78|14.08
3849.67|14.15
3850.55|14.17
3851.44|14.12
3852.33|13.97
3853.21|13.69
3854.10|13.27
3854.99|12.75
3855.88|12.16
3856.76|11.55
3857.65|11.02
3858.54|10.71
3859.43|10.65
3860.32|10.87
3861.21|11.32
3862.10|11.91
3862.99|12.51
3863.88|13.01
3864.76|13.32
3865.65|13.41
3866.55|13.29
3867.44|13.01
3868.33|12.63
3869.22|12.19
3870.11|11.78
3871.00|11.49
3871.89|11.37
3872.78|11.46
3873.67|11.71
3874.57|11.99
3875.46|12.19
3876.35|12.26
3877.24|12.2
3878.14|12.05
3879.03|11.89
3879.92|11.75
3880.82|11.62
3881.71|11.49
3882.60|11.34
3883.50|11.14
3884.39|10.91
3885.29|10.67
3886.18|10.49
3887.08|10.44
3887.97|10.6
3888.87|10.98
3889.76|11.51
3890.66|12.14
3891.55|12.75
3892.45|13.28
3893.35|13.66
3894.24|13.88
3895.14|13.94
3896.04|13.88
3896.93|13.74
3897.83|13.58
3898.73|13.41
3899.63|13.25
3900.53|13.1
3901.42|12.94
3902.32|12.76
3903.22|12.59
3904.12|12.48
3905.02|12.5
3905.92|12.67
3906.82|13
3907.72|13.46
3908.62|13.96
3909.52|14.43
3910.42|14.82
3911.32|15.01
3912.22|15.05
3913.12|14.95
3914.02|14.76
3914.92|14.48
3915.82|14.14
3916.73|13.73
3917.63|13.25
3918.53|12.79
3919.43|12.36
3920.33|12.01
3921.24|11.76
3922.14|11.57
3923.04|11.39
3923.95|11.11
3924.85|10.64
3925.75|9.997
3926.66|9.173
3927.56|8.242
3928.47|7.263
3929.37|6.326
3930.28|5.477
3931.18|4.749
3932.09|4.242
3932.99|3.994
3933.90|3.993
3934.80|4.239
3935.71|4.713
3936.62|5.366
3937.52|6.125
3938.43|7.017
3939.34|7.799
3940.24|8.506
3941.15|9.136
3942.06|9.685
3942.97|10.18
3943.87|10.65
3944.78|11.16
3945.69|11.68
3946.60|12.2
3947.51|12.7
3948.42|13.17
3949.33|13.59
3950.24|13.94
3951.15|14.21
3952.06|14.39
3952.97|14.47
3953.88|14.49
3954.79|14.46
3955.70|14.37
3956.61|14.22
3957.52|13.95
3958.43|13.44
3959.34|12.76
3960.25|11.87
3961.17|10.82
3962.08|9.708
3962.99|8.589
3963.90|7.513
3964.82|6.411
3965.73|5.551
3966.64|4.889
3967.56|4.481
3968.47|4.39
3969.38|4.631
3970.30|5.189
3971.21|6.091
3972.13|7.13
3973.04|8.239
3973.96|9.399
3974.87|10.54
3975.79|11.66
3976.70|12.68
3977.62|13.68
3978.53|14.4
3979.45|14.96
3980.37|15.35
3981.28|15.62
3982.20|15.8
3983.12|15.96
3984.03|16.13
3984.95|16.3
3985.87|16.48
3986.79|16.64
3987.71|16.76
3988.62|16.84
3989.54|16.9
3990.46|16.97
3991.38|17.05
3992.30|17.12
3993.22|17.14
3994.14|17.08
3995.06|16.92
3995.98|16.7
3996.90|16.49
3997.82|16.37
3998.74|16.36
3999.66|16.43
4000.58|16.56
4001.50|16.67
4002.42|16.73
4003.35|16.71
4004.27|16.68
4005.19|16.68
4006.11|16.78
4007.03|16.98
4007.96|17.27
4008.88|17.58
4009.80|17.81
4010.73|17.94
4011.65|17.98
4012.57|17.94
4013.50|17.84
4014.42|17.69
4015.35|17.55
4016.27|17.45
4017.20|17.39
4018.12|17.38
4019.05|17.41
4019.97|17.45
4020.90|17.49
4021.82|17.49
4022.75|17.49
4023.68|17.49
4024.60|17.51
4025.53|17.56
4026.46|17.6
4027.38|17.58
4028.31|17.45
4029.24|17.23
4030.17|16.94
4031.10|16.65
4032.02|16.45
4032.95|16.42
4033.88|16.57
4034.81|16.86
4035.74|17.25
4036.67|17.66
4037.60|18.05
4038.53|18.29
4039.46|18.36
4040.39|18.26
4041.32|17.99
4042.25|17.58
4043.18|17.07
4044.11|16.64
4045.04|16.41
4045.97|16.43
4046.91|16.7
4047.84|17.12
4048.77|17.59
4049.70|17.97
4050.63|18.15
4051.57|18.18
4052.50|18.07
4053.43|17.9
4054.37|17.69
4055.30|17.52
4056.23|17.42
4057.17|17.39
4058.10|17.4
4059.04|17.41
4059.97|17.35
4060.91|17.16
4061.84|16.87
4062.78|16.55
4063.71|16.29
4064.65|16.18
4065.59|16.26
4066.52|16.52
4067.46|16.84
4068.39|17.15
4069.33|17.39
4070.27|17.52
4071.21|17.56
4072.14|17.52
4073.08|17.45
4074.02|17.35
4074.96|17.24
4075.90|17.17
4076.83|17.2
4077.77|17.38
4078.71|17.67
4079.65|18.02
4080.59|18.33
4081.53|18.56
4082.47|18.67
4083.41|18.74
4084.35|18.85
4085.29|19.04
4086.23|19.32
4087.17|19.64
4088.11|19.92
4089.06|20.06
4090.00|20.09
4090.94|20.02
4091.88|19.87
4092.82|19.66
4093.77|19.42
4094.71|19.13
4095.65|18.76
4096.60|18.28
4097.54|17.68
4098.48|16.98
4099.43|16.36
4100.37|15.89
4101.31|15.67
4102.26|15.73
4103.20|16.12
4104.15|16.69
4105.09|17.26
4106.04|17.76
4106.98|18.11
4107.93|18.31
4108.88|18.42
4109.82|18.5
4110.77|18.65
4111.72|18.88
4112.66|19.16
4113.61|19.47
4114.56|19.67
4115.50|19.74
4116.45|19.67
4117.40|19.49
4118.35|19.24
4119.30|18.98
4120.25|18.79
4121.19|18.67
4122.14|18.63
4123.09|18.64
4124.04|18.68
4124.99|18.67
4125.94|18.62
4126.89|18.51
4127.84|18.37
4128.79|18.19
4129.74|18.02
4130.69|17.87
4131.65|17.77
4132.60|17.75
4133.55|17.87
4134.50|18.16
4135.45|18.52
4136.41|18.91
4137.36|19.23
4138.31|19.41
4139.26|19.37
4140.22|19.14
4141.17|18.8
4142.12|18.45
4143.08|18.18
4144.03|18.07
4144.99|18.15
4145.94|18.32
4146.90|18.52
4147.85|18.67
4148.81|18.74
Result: 1.66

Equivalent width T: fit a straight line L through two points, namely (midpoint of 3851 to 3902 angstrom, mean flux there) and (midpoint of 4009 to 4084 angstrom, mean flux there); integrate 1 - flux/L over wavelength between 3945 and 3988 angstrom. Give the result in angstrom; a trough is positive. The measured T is 9.1 angstrom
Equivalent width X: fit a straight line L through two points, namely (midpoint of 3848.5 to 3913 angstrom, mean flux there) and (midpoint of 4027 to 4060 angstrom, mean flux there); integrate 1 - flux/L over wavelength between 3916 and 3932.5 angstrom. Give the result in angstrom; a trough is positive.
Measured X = 4.71 angstrom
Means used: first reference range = 12.6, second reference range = 17.4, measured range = 9.86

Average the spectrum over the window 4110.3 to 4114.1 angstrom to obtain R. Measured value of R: 19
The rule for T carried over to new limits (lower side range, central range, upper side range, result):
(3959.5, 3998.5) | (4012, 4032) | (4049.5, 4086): -3.4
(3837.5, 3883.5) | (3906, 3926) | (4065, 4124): 0.5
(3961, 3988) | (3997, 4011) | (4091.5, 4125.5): -4.9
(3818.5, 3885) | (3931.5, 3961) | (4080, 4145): 7.1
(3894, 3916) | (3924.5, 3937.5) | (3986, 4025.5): 7.4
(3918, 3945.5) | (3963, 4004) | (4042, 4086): -3.5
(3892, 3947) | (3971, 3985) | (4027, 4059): 1.3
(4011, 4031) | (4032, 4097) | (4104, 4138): 0.6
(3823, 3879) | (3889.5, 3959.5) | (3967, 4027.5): 8.2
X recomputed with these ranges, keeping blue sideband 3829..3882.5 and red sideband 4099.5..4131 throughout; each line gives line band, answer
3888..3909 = -0.9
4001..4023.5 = -2.7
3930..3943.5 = 7.1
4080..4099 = -1.6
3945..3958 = 0.2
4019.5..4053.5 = -2.6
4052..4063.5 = -0.5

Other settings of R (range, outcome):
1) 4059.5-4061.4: 17.3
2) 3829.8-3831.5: 7.77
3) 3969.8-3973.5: 6.63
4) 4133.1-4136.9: 18.4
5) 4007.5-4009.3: 17.5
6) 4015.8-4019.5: 17.4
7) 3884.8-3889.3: 10.6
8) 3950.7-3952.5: 14.3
